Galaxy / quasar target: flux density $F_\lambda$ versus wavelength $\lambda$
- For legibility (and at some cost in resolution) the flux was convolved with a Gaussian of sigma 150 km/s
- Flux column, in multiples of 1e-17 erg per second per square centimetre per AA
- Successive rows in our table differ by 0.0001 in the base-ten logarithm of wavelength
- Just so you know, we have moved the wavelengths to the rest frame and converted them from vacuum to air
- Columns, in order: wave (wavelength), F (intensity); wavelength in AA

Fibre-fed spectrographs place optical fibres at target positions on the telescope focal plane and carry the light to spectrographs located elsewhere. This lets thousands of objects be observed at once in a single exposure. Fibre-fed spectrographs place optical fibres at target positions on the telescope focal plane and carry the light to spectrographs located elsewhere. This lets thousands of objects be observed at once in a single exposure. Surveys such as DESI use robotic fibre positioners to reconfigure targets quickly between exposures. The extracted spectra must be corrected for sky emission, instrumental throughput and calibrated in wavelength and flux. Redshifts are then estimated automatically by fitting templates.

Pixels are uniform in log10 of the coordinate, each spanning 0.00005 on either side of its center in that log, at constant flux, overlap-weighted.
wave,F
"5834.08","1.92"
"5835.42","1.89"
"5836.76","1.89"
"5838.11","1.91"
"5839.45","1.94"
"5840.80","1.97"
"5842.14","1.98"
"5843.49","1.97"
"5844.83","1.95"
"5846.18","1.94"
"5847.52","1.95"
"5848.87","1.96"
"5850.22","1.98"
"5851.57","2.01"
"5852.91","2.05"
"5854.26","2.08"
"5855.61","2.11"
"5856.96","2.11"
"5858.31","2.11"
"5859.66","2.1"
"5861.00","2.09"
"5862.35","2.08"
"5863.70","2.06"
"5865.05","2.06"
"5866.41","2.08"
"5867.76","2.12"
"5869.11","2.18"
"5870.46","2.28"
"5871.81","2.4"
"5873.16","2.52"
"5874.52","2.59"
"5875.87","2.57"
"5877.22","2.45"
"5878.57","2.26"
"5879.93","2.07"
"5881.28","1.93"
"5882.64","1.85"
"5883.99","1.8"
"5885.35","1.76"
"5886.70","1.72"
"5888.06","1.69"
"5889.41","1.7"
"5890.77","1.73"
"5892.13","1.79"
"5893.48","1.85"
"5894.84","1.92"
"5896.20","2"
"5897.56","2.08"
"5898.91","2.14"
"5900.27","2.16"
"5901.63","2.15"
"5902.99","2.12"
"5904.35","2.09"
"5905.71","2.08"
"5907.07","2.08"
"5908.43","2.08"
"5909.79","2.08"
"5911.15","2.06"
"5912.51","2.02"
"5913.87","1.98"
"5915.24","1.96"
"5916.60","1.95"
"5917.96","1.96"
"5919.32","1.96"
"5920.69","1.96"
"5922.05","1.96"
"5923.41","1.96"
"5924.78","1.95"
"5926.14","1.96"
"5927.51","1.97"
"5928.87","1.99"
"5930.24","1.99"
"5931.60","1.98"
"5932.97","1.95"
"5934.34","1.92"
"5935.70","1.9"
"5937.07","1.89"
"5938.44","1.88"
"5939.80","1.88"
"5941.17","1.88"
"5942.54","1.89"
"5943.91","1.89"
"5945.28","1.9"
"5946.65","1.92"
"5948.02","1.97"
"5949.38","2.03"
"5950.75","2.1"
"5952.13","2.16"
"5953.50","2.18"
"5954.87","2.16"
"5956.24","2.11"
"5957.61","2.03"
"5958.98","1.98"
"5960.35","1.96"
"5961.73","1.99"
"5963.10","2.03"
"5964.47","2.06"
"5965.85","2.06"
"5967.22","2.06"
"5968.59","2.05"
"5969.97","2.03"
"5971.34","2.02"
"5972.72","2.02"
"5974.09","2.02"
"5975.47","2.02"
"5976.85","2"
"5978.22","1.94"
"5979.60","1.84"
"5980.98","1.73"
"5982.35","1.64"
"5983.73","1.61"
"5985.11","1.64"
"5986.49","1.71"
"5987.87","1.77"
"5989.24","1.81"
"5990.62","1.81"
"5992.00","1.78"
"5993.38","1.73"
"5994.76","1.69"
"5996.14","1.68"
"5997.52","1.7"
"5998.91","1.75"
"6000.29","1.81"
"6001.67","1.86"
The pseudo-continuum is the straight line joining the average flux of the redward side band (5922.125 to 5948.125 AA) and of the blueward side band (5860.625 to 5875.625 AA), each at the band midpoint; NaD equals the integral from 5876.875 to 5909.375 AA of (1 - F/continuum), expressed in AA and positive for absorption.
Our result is 2.2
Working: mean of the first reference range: 2.24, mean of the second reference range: 1.93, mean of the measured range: 1.98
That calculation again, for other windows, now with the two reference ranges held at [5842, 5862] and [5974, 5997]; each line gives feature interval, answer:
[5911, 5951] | -1.4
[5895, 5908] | -1.0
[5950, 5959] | -1.3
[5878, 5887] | 0.3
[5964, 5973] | -1.1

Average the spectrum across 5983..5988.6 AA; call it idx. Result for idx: 1.68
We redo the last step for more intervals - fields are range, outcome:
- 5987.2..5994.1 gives 1.78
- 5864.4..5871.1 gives 2.14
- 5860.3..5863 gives 2.09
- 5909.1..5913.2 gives 2.06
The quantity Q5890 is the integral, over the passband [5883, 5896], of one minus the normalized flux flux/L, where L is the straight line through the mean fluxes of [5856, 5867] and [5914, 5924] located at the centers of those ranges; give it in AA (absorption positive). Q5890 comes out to 1.5 AA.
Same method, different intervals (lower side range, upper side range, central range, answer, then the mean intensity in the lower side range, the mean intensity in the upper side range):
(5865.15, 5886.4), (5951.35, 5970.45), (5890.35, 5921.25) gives 1.8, 2.18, 2.06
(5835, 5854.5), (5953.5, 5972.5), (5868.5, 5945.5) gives -0.2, 1.96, 2.05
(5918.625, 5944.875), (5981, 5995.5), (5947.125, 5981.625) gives -4.0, 1.93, 1.72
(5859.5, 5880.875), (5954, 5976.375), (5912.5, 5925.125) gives 1.0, 2.24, 2.04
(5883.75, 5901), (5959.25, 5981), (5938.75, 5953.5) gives -0.1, 1.87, 2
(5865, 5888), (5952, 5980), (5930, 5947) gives 1.3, 2.14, 2.03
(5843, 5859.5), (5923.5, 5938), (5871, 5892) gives -0.7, 2.02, 1.95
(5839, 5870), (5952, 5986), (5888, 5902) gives 0.6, 2.04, 1.97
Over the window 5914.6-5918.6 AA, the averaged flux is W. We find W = 1.96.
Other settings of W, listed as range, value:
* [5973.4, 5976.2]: 2.02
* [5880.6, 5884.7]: 1.86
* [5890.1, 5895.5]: 1.82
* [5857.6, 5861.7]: 2.1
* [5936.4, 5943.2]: 1.88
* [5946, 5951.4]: 2.01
